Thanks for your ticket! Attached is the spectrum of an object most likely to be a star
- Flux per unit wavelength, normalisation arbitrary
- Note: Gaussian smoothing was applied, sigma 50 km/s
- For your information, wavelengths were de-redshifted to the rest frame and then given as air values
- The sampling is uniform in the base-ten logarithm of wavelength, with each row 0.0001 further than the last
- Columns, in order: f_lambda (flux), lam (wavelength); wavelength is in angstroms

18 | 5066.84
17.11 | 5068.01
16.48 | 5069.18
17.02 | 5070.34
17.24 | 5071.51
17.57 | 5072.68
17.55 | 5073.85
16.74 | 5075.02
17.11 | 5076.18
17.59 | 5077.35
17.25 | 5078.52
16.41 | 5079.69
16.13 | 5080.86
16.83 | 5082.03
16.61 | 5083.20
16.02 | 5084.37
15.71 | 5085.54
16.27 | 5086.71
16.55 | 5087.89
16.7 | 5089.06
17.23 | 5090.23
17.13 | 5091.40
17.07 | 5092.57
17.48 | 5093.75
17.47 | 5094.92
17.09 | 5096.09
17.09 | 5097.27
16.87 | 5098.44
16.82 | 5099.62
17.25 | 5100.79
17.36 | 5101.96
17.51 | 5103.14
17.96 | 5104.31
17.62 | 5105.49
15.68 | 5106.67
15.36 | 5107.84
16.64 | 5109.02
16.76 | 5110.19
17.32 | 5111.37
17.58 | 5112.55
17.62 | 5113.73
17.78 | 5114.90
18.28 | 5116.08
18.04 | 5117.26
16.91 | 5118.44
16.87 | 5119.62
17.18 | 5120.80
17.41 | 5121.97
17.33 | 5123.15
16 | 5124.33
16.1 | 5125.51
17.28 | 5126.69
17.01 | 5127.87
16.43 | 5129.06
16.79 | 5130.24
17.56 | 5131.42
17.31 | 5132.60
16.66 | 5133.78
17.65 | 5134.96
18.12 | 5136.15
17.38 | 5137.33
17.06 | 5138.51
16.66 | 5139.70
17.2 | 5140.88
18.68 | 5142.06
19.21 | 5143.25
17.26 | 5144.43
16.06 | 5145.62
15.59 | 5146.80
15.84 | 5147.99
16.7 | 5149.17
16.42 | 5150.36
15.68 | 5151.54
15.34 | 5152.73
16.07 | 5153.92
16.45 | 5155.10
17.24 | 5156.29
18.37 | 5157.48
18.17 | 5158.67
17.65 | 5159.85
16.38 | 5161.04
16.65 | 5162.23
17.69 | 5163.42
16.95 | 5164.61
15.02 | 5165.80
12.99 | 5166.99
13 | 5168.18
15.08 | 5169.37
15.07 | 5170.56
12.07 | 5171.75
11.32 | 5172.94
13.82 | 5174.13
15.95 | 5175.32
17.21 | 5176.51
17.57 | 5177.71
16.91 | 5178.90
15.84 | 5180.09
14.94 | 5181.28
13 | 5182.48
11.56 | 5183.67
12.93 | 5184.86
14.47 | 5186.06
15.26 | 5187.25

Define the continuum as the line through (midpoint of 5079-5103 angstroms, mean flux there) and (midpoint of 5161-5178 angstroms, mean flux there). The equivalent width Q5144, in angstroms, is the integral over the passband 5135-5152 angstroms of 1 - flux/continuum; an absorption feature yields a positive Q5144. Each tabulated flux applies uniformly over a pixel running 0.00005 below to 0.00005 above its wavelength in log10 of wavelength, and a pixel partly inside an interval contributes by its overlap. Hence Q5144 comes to -1.5 angstroms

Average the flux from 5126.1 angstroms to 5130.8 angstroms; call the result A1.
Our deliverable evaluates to 16.9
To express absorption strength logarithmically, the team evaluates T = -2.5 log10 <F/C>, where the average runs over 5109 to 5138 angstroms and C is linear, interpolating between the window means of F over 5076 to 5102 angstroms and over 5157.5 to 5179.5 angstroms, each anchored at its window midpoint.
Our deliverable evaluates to -0.06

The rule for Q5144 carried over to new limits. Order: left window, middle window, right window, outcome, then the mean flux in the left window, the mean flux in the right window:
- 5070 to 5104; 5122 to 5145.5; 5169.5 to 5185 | -2.28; 17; 14.5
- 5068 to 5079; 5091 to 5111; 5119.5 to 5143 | 0.19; 17.2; 17.2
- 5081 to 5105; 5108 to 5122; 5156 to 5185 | -0.69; 16.9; 15.4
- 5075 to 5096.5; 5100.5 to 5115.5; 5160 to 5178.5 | -0.66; 16.8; 15.2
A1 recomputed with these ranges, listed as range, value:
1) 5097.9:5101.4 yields 17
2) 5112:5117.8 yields 17.9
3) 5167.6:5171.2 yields 14.4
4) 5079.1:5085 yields 16.4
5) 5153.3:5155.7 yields 16.3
